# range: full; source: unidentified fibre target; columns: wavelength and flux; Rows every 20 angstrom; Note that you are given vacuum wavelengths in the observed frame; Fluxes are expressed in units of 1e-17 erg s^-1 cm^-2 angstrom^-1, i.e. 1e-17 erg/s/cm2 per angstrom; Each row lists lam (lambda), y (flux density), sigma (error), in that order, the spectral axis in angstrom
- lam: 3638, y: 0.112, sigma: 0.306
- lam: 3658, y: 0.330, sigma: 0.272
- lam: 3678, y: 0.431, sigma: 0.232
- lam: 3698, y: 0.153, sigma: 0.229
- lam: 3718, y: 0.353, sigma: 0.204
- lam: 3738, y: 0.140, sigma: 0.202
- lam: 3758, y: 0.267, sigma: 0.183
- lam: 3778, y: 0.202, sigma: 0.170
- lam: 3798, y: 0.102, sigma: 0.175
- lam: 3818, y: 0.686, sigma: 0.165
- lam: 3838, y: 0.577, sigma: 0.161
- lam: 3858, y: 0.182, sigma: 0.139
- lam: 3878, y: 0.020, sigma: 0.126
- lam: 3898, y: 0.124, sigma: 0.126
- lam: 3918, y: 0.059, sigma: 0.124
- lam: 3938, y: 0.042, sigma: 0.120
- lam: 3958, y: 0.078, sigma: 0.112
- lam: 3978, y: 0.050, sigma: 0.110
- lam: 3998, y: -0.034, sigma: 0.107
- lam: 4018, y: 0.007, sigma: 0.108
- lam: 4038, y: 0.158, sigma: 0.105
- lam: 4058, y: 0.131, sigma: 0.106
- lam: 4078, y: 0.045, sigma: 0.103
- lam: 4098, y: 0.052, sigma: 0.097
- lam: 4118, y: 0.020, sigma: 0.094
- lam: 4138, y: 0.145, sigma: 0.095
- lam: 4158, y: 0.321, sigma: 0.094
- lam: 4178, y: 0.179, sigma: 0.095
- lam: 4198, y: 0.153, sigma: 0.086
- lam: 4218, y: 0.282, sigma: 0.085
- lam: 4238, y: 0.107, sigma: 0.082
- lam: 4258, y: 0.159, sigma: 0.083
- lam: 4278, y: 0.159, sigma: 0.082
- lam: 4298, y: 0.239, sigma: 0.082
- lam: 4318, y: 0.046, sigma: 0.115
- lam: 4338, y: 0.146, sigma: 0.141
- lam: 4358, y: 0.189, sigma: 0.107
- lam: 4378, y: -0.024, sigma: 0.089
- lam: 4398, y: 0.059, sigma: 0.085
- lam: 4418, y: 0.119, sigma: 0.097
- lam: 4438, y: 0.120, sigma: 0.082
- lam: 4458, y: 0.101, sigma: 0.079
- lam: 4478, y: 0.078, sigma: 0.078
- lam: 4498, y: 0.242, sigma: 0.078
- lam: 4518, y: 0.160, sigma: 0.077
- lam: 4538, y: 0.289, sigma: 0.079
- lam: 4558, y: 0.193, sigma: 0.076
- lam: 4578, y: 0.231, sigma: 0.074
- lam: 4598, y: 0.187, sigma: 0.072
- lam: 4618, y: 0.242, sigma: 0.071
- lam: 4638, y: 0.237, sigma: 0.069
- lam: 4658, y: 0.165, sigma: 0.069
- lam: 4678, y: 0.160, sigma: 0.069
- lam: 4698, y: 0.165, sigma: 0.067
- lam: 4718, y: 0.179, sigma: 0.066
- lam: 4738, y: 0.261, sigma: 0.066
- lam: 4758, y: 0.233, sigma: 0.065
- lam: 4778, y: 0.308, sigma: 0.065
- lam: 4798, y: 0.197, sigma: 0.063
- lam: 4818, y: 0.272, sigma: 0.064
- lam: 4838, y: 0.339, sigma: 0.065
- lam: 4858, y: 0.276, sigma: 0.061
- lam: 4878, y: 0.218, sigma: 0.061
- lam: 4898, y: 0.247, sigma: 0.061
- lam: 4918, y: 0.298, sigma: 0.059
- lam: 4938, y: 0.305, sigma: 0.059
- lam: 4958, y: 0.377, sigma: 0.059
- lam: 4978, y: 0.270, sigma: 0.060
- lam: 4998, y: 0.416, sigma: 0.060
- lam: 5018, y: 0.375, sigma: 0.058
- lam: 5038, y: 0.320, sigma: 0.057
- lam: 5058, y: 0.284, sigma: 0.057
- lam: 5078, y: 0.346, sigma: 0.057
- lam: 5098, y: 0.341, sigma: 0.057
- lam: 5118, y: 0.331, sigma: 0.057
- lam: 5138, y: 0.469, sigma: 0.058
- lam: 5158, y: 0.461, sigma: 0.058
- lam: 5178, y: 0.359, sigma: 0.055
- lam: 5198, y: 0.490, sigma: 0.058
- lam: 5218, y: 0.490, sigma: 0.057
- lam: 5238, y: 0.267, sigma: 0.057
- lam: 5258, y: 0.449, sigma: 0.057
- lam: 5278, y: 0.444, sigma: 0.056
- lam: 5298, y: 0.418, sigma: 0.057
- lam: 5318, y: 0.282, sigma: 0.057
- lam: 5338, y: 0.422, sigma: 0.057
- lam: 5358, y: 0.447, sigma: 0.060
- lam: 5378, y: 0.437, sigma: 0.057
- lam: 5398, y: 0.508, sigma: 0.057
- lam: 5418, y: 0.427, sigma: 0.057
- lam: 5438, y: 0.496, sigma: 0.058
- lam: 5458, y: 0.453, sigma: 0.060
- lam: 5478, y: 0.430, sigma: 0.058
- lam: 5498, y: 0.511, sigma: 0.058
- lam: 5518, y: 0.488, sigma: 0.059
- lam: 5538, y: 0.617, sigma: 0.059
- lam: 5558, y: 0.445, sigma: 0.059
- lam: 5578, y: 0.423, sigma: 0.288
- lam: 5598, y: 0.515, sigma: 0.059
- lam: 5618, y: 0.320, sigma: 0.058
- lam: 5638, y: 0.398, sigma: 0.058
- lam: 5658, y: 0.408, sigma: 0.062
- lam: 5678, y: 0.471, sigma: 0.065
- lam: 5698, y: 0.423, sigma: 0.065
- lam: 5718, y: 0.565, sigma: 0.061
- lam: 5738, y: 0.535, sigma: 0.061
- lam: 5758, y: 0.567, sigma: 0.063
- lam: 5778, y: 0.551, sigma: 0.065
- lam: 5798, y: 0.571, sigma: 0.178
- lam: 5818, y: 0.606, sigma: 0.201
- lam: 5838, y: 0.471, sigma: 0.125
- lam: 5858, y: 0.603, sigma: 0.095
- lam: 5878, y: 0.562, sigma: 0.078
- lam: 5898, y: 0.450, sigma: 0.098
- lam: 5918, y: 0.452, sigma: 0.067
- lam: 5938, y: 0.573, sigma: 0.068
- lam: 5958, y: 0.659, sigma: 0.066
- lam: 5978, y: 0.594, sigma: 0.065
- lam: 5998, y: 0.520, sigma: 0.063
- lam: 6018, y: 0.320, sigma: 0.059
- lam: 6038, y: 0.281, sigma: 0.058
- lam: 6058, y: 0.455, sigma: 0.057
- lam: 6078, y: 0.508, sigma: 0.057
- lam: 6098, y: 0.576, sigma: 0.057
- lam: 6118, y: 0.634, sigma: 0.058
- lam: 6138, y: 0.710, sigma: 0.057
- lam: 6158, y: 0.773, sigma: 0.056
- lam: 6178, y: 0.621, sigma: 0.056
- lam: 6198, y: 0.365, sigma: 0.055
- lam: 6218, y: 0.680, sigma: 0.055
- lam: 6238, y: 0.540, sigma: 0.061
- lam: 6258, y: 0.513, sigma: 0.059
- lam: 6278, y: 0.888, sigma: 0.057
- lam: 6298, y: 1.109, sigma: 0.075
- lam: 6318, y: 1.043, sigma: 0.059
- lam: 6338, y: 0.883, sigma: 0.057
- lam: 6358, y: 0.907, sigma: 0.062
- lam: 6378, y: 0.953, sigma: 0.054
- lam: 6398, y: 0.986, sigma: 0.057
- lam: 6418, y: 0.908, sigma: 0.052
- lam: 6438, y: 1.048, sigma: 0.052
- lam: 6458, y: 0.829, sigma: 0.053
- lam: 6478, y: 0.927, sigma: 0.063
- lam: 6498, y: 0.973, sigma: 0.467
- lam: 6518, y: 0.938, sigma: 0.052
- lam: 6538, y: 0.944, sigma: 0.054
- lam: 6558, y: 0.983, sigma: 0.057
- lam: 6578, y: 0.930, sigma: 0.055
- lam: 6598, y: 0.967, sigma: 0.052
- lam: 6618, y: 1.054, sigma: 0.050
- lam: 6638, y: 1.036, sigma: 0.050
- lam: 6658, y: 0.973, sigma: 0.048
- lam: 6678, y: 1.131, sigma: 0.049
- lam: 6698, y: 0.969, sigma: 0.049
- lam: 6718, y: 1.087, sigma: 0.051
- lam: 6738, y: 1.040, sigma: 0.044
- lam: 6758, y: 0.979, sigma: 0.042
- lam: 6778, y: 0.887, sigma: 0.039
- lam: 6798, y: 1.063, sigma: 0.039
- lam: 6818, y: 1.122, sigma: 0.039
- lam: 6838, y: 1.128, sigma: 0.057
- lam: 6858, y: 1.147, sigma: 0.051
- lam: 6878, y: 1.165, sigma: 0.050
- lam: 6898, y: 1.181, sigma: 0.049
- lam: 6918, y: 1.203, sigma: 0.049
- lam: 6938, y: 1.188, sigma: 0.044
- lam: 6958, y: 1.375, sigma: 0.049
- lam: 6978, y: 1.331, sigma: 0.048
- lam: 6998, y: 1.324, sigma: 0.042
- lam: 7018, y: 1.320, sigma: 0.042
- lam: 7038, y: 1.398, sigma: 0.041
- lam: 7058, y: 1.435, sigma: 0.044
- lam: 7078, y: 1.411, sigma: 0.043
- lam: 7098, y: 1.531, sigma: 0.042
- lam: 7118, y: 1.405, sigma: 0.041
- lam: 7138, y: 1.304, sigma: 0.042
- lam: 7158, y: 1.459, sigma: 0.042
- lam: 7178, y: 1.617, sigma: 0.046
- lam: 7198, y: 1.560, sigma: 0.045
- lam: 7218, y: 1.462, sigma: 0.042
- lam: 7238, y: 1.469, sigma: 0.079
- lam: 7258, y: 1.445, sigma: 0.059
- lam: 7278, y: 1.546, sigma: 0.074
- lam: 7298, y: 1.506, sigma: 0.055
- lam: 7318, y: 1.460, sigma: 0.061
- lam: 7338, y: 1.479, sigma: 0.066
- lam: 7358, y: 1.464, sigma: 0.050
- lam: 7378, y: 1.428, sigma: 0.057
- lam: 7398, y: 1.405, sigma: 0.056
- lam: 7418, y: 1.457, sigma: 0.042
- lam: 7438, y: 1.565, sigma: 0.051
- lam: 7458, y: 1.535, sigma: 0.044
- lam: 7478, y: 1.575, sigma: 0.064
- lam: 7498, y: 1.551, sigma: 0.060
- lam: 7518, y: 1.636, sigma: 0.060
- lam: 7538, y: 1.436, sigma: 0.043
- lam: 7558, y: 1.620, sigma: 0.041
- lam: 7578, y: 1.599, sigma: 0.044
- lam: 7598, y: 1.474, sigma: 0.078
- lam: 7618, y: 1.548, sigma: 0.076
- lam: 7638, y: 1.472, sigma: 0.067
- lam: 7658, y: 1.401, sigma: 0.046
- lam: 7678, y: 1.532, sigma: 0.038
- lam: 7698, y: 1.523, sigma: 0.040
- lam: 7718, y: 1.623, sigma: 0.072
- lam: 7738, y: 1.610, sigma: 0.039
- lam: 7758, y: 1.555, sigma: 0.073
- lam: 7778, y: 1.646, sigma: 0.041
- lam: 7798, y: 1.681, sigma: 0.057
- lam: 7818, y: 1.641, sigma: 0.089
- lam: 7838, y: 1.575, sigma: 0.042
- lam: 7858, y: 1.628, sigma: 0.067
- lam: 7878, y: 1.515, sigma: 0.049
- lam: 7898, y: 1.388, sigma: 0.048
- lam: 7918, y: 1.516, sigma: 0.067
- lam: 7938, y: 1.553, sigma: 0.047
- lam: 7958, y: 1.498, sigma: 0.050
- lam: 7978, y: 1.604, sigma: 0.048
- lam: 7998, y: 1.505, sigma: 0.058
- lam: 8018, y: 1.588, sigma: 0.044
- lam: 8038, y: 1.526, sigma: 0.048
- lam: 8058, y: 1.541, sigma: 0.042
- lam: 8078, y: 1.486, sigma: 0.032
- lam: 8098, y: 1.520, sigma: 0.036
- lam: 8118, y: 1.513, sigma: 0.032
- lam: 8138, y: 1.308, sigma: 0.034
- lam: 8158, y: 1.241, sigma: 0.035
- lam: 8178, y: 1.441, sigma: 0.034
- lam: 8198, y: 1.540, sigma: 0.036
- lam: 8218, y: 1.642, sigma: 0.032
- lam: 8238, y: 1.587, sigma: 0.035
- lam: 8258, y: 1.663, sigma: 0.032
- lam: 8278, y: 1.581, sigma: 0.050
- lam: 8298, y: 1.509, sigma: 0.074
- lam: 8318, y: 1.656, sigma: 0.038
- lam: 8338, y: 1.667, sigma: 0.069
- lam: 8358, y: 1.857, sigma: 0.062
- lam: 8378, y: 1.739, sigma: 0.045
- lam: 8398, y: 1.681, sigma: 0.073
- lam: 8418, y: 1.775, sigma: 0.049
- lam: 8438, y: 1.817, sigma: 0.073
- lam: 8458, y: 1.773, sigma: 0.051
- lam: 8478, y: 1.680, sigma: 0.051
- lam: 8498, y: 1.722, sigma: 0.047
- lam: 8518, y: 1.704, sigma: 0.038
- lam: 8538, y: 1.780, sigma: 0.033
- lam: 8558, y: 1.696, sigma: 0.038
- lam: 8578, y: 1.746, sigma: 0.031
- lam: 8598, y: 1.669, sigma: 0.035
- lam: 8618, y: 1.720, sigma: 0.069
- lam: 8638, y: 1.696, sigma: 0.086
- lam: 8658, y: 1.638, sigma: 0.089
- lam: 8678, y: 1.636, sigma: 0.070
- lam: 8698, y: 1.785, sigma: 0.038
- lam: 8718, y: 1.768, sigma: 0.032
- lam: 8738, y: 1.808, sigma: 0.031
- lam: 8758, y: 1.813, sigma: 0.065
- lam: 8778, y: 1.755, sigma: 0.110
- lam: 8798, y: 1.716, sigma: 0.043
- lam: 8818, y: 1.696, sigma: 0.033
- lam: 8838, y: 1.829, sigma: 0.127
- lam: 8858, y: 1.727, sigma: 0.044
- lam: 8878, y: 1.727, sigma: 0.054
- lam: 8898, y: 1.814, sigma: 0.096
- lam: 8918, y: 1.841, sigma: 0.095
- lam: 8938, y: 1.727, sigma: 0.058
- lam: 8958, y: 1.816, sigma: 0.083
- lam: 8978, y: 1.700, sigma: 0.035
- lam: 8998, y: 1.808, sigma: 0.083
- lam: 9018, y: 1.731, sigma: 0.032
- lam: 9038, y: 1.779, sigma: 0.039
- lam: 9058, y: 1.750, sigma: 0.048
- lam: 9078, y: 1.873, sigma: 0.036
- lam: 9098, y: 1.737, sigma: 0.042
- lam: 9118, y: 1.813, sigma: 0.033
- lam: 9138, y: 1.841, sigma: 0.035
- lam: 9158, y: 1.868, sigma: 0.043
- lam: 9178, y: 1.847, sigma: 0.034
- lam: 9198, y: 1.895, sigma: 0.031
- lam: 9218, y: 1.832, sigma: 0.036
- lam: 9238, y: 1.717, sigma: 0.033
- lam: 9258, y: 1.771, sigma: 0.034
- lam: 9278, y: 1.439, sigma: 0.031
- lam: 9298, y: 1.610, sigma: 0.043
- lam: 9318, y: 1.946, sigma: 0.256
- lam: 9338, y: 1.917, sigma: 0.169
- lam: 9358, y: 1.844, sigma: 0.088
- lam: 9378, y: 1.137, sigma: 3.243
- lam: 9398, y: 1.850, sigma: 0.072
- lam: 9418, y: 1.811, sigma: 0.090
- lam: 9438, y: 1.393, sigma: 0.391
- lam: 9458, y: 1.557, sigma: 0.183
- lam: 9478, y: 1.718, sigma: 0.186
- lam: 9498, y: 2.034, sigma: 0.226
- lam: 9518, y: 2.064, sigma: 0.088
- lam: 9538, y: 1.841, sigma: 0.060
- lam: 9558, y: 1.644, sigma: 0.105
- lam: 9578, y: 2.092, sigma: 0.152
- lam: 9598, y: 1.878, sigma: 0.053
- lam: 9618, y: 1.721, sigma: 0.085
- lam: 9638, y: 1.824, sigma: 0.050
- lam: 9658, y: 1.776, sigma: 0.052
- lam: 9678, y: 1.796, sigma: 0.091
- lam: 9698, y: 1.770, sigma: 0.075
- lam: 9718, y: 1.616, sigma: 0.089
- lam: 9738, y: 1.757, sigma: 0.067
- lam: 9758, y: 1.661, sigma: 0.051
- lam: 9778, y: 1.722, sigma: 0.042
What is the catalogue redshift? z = 0.57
